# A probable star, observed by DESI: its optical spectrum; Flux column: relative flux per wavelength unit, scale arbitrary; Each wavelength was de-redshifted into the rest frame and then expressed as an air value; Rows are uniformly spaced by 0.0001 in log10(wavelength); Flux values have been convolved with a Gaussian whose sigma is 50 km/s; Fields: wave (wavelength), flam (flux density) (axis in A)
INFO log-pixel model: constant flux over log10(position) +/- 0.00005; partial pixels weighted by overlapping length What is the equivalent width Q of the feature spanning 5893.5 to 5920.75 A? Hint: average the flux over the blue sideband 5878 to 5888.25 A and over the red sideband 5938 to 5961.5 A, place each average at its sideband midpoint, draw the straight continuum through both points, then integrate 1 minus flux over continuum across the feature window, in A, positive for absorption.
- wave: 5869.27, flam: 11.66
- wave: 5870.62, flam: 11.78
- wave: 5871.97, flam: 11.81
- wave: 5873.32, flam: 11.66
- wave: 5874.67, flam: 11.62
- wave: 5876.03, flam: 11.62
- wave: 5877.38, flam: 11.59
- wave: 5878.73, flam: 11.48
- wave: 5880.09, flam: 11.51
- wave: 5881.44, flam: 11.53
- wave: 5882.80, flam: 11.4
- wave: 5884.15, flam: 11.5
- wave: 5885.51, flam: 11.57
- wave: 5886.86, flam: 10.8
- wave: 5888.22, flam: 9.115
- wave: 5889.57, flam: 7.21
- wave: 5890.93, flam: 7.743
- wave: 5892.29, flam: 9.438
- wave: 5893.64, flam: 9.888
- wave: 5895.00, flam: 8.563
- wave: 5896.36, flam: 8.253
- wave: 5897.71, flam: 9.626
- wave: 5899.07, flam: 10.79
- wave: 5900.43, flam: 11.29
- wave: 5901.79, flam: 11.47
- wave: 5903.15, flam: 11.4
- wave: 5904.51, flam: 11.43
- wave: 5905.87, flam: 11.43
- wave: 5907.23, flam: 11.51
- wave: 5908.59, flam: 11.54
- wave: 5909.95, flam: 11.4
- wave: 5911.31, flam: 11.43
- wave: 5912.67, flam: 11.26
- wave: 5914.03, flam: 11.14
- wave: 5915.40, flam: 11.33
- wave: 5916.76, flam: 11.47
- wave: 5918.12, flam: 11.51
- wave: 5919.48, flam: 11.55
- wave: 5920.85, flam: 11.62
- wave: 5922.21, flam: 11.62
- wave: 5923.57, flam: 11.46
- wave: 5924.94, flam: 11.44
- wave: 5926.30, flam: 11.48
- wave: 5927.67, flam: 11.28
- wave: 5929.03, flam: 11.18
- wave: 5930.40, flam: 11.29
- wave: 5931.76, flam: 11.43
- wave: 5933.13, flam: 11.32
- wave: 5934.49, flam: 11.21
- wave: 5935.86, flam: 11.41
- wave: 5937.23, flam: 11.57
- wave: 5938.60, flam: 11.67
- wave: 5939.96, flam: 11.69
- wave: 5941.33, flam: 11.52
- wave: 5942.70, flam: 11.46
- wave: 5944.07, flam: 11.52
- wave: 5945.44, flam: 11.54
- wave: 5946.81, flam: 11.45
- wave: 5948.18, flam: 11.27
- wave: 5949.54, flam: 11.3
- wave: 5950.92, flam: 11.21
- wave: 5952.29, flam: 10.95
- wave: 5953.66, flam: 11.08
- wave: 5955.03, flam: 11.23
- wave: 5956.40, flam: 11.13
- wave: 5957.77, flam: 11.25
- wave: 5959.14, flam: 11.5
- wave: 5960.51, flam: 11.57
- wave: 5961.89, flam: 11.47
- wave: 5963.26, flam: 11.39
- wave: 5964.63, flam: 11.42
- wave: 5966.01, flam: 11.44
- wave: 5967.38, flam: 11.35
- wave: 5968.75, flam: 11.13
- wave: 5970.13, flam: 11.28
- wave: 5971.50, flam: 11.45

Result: 0.8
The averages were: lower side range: 11.2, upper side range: 11.4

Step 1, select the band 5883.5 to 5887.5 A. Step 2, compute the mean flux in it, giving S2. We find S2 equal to 11.3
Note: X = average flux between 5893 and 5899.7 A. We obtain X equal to 9.41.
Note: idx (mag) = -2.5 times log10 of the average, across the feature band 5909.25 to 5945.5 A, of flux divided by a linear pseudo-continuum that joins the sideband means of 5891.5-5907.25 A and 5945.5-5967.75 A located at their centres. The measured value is -0.06 mag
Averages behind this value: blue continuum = 10.4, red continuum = 11.3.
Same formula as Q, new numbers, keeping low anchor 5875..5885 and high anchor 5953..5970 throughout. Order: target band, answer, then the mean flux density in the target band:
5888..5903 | 2.6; 9.48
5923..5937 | 0.1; 11.4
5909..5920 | 0.0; 11.4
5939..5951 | -0.1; 11.5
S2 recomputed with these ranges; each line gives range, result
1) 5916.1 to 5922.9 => 11.6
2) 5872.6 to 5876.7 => 11.6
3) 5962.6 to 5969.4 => 11.4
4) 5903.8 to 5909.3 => 11.5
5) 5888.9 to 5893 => 8.15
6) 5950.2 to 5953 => 11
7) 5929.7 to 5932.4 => 11.4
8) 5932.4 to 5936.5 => 11.3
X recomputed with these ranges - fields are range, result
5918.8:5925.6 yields 11.5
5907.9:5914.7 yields 11.4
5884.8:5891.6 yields 9.3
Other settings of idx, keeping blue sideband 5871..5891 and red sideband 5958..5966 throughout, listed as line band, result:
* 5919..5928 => -0.03 mag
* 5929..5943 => -0.02 mag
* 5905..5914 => -0.03 mag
